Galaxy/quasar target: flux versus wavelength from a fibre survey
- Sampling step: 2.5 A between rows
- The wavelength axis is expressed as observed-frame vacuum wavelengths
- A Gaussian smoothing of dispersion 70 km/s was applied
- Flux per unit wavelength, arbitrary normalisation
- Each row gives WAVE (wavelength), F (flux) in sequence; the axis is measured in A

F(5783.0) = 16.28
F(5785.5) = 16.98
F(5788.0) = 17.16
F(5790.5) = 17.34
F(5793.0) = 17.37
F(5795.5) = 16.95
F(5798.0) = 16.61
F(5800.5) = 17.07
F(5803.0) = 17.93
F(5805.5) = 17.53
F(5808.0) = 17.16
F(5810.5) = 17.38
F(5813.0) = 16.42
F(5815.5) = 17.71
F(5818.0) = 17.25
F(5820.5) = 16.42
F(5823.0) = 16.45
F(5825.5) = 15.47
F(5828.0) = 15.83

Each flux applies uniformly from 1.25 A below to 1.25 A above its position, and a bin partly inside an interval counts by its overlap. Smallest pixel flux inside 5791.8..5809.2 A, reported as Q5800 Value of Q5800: 16.61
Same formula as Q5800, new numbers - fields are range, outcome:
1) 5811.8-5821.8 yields 16.42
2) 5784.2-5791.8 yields 16.98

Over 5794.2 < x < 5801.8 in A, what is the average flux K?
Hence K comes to 16.9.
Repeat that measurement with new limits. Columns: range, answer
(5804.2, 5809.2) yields 17.4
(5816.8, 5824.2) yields 16.7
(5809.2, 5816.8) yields 17.2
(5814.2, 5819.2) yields 17.5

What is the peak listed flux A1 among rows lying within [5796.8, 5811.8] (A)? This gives 17.93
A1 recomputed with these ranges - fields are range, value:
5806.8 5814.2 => 17.38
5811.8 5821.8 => 17.71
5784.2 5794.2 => 17.37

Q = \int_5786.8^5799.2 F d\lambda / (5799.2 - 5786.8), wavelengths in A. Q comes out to 17.1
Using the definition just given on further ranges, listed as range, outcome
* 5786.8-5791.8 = 17.3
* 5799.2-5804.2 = 17.5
